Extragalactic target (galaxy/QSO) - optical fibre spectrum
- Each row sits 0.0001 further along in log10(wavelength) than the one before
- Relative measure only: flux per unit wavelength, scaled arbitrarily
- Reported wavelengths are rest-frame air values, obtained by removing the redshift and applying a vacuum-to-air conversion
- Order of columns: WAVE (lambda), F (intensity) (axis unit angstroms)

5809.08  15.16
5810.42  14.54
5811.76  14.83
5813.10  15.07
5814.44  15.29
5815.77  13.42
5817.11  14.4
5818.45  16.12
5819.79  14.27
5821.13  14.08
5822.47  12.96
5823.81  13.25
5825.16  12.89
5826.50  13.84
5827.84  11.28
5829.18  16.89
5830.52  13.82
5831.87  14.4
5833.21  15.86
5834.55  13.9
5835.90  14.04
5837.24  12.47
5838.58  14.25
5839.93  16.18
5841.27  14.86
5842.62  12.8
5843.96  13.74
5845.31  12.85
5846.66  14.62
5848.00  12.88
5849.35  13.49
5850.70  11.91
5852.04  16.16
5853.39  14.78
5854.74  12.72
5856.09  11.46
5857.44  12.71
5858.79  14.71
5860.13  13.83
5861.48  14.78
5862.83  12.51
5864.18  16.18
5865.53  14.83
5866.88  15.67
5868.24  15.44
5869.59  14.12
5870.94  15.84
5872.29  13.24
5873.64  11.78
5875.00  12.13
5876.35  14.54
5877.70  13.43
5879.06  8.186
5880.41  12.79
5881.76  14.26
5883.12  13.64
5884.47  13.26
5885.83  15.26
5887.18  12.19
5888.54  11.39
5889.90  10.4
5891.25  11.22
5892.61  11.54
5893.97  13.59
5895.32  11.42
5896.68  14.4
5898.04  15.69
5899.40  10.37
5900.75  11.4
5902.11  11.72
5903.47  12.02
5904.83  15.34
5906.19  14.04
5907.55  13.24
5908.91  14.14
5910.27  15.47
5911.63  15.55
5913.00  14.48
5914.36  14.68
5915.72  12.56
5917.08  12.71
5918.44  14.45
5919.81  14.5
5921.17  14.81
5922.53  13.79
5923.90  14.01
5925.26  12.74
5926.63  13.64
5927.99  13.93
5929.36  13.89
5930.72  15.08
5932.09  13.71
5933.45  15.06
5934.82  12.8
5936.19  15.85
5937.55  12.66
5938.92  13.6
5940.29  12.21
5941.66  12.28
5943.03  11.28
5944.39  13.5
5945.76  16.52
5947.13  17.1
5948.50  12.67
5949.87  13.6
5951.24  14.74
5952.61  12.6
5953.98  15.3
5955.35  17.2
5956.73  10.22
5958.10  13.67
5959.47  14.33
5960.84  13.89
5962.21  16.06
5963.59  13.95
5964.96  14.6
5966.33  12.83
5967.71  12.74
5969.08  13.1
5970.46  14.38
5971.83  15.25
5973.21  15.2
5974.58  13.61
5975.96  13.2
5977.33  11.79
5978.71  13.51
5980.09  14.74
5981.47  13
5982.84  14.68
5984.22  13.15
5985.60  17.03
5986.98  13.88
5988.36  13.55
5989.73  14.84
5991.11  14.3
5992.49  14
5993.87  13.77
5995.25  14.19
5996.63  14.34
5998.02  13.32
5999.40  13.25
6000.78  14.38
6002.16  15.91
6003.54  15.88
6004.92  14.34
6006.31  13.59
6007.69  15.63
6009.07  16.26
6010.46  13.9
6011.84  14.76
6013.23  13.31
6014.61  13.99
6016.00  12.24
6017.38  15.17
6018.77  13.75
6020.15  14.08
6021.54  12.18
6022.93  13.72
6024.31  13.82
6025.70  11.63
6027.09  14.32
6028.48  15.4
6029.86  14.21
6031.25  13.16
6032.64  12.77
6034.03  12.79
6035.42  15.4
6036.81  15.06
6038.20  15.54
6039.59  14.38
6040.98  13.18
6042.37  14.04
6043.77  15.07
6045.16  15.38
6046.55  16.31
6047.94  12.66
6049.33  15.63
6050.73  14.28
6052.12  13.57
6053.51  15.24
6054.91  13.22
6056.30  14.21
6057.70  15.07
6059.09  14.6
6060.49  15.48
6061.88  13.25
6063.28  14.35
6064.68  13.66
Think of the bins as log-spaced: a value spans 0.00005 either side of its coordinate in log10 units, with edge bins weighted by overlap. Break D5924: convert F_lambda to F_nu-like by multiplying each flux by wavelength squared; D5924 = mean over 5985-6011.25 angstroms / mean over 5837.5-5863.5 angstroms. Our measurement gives 1.11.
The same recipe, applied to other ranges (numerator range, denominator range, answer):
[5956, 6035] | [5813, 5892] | 1.07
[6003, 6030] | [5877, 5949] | 1.09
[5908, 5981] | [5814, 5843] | 1.03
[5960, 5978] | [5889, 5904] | 1.17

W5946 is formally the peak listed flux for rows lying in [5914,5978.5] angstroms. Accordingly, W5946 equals 17.2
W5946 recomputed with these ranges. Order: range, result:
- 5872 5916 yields 15.69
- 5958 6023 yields 17.03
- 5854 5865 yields 16.18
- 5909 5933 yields 15.55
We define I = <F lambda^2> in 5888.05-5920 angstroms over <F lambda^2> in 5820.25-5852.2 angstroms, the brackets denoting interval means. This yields 0.97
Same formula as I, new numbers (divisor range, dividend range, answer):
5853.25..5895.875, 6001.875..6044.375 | 1.12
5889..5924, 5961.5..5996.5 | 1.08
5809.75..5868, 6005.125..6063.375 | 1.08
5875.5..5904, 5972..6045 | 1.17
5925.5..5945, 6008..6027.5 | 1.05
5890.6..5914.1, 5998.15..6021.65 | 1.11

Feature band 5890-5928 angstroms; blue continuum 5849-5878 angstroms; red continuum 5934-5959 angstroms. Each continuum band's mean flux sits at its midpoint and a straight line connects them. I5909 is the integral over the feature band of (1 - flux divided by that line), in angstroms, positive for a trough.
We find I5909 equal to 1.2 angstroms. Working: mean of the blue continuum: 13.9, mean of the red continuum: 13.8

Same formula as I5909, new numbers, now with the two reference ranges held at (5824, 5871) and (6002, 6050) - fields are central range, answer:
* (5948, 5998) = 0.70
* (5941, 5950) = 0.18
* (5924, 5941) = 0.45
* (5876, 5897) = 2.32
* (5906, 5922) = -0.11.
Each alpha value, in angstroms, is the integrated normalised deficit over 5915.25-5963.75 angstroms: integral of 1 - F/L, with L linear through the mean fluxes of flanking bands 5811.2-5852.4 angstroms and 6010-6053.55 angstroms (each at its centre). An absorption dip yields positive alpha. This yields 0.54 angstroms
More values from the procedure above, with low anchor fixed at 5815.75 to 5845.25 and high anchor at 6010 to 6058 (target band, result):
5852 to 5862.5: 0.3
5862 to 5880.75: 0.6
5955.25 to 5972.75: 0.2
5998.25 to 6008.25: -0.4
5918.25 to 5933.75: 0.0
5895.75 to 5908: 0.8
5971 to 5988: 0.0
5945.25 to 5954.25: -0.3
